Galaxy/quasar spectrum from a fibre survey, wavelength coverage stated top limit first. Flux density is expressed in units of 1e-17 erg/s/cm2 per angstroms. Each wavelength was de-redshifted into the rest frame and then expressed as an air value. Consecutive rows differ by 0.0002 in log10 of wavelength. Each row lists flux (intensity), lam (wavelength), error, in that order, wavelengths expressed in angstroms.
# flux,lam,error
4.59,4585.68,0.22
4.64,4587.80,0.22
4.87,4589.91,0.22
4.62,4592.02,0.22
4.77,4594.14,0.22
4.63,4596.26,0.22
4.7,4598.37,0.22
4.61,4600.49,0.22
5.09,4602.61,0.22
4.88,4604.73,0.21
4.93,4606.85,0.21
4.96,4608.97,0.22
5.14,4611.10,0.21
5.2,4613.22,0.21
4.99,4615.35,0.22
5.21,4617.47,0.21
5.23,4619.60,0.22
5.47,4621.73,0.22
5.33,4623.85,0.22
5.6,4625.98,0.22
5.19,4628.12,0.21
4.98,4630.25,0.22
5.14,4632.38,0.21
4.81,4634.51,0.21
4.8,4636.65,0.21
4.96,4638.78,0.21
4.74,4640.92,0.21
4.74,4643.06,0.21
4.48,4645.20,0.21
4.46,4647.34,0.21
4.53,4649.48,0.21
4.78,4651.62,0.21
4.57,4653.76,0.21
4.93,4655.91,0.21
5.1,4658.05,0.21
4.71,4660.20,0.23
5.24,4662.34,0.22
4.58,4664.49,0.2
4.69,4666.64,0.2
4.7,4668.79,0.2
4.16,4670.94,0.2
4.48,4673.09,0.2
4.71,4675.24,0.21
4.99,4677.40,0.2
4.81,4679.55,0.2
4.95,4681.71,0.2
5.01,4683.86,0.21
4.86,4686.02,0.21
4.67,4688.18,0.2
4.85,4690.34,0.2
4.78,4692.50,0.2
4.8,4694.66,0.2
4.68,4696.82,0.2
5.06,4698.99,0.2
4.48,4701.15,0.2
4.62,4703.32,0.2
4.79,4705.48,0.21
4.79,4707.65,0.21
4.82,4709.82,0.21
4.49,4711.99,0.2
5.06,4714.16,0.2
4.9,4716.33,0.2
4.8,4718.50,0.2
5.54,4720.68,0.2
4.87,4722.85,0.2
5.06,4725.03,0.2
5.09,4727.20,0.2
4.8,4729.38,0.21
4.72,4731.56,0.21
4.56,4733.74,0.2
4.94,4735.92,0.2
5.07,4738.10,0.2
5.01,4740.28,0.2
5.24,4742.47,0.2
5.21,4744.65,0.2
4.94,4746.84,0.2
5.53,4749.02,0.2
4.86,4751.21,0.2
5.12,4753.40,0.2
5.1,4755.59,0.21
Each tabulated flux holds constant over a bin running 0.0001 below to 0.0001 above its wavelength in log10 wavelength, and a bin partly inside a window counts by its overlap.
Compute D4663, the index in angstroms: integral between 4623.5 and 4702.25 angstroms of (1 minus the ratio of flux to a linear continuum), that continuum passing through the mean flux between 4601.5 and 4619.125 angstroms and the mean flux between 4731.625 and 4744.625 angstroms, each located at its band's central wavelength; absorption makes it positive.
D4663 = 3.18 angstroms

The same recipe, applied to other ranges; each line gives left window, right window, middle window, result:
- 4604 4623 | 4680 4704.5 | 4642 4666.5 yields 1.1 angstroms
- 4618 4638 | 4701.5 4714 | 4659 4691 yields 0.9 angstroms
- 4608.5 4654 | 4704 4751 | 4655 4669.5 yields 0.3 angstroms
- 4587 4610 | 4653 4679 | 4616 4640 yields -1.9 angstroms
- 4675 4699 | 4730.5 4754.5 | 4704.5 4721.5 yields 0.1 angstroms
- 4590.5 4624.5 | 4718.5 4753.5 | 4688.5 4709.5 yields 1.1 angstroms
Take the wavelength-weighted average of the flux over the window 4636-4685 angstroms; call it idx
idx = 4.74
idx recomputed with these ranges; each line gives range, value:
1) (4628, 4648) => 4.82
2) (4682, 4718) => 4.8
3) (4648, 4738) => 4.81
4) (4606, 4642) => 5.1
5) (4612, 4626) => 5.27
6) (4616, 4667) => 4.93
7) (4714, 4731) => 5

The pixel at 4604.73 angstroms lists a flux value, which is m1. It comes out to 4.88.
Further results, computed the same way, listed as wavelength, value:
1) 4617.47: 5.21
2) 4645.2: 4.48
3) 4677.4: 4.99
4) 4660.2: 4.71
